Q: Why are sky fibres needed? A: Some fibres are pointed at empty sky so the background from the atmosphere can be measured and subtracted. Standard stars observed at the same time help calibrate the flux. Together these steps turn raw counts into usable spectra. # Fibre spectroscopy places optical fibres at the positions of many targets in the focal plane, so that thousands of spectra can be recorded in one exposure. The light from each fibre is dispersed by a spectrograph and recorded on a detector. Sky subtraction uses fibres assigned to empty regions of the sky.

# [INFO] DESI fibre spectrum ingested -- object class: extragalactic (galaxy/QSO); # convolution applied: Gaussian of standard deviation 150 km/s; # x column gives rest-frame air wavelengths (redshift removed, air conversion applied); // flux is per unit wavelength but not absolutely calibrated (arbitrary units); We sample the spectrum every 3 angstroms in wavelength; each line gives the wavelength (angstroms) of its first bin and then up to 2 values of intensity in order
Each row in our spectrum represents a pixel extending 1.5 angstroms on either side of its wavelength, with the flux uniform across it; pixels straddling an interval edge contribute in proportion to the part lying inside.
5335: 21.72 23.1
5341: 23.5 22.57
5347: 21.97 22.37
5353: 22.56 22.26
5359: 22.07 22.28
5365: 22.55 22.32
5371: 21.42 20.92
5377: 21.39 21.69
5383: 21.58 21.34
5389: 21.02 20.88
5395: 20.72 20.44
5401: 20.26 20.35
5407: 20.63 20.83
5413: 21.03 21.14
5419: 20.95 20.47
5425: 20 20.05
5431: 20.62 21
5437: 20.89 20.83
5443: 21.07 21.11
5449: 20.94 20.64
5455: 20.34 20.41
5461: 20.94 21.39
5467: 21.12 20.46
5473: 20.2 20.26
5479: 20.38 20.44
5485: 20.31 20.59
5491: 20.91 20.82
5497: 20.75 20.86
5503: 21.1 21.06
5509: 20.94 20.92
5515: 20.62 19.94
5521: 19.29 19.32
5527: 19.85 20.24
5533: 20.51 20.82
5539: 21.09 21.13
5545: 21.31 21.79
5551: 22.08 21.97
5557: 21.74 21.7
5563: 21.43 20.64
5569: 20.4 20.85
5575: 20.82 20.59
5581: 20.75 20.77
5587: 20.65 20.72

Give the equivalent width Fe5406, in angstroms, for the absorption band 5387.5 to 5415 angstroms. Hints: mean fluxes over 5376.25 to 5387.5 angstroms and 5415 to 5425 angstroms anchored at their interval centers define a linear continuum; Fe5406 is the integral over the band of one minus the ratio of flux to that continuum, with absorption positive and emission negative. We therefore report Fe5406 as 0.53 angstroms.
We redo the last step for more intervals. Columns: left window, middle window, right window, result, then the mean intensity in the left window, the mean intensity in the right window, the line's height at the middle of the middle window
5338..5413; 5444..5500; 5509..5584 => 1.3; 21.6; 20.8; 21.2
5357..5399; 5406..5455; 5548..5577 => 1.6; 21.5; 21.3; 21.4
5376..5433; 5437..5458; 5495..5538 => -0.1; 20.8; 20.5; 20.7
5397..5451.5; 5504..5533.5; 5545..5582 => 1.1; 20.7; 21.2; 21.1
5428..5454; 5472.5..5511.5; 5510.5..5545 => -0.2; 20.8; 20.4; 20.6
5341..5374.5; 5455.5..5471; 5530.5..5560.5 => 0.6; 22.2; 21.4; 21.7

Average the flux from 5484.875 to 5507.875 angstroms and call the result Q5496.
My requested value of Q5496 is 20.8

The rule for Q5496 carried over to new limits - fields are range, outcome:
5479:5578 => 20.8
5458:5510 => 20.7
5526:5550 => 20.9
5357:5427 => 21.1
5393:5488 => 20.7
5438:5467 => 20.9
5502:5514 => 21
